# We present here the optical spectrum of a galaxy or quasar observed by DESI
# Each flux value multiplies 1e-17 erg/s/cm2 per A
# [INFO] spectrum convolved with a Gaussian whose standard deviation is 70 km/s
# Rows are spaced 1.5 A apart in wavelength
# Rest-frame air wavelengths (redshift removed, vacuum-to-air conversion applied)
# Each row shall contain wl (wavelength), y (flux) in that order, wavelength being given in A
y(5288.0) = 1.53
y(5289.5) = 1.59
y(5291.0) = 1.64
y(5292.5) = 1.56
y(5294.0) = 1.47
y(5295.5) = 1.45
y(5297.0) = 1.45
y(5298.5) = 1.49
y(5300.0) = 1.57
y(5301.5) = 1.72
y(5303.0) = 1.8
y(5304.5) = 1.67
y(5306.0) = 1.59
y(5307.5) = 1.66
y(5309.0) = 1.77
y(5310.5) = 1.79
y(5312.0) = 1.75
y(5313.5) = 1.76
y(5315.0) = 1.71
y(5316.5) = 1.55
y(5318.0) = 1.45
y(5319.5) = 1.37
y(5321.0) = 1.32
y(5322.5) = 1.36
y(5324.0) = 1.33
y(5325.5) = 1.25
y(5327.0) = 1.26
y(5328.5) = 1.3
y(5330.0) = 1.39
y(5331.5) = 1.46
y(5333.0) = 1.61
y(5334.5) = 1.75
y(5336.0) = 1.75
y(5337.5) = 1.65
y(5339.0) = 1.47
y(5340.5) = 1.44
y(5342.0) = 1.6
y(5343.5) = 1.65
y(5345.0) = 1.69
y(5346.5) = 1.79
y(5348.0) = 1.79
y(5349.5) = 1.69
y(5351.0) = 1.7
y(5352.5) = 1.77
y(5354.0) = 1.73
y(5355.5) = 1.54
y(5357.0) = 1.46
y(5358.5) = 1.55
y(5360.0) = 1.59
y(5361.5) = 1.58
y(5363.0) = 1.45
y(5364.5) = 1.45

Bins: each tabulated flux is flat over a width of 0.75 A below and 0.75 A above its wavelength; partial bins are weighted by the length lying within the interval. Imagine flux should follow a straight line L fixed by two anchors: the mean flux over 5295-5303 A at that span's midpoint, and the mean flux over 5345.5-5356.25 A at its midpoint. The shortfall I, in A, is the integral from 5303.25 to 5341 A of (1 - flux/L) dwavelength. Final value 2.1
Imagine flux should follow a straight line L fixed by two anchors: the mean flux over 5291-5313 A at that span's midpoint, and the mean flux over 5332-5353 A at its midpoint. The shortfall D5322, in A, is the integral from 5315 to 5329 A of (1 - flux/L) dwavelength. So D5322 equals 2.3 A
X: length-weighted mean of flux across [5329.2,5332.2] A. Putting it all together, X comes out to 1.42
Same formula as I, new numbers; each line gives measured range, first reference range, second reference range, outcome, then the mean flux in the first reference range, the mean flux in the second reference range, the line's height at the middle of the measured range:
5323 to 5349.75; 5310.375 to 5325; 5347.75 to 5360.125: 0.73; 1.52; 1.64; 1.59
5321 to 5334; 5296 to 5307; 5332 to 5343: 1.89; 1.61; 1.61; 1.61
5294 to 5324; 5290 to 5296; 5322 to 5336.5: -1.74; 1.54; 1.44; 1.49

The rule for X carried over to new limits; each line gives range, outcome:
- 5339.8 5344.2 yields 1.56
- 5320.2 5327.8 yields 1.3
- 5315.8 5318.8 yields 1.5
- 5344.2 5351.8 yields 1.73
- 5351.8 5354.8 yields 1.75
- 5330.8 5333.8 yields 1.54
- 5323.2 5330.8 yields 1.31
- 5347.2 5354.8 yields 1.74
